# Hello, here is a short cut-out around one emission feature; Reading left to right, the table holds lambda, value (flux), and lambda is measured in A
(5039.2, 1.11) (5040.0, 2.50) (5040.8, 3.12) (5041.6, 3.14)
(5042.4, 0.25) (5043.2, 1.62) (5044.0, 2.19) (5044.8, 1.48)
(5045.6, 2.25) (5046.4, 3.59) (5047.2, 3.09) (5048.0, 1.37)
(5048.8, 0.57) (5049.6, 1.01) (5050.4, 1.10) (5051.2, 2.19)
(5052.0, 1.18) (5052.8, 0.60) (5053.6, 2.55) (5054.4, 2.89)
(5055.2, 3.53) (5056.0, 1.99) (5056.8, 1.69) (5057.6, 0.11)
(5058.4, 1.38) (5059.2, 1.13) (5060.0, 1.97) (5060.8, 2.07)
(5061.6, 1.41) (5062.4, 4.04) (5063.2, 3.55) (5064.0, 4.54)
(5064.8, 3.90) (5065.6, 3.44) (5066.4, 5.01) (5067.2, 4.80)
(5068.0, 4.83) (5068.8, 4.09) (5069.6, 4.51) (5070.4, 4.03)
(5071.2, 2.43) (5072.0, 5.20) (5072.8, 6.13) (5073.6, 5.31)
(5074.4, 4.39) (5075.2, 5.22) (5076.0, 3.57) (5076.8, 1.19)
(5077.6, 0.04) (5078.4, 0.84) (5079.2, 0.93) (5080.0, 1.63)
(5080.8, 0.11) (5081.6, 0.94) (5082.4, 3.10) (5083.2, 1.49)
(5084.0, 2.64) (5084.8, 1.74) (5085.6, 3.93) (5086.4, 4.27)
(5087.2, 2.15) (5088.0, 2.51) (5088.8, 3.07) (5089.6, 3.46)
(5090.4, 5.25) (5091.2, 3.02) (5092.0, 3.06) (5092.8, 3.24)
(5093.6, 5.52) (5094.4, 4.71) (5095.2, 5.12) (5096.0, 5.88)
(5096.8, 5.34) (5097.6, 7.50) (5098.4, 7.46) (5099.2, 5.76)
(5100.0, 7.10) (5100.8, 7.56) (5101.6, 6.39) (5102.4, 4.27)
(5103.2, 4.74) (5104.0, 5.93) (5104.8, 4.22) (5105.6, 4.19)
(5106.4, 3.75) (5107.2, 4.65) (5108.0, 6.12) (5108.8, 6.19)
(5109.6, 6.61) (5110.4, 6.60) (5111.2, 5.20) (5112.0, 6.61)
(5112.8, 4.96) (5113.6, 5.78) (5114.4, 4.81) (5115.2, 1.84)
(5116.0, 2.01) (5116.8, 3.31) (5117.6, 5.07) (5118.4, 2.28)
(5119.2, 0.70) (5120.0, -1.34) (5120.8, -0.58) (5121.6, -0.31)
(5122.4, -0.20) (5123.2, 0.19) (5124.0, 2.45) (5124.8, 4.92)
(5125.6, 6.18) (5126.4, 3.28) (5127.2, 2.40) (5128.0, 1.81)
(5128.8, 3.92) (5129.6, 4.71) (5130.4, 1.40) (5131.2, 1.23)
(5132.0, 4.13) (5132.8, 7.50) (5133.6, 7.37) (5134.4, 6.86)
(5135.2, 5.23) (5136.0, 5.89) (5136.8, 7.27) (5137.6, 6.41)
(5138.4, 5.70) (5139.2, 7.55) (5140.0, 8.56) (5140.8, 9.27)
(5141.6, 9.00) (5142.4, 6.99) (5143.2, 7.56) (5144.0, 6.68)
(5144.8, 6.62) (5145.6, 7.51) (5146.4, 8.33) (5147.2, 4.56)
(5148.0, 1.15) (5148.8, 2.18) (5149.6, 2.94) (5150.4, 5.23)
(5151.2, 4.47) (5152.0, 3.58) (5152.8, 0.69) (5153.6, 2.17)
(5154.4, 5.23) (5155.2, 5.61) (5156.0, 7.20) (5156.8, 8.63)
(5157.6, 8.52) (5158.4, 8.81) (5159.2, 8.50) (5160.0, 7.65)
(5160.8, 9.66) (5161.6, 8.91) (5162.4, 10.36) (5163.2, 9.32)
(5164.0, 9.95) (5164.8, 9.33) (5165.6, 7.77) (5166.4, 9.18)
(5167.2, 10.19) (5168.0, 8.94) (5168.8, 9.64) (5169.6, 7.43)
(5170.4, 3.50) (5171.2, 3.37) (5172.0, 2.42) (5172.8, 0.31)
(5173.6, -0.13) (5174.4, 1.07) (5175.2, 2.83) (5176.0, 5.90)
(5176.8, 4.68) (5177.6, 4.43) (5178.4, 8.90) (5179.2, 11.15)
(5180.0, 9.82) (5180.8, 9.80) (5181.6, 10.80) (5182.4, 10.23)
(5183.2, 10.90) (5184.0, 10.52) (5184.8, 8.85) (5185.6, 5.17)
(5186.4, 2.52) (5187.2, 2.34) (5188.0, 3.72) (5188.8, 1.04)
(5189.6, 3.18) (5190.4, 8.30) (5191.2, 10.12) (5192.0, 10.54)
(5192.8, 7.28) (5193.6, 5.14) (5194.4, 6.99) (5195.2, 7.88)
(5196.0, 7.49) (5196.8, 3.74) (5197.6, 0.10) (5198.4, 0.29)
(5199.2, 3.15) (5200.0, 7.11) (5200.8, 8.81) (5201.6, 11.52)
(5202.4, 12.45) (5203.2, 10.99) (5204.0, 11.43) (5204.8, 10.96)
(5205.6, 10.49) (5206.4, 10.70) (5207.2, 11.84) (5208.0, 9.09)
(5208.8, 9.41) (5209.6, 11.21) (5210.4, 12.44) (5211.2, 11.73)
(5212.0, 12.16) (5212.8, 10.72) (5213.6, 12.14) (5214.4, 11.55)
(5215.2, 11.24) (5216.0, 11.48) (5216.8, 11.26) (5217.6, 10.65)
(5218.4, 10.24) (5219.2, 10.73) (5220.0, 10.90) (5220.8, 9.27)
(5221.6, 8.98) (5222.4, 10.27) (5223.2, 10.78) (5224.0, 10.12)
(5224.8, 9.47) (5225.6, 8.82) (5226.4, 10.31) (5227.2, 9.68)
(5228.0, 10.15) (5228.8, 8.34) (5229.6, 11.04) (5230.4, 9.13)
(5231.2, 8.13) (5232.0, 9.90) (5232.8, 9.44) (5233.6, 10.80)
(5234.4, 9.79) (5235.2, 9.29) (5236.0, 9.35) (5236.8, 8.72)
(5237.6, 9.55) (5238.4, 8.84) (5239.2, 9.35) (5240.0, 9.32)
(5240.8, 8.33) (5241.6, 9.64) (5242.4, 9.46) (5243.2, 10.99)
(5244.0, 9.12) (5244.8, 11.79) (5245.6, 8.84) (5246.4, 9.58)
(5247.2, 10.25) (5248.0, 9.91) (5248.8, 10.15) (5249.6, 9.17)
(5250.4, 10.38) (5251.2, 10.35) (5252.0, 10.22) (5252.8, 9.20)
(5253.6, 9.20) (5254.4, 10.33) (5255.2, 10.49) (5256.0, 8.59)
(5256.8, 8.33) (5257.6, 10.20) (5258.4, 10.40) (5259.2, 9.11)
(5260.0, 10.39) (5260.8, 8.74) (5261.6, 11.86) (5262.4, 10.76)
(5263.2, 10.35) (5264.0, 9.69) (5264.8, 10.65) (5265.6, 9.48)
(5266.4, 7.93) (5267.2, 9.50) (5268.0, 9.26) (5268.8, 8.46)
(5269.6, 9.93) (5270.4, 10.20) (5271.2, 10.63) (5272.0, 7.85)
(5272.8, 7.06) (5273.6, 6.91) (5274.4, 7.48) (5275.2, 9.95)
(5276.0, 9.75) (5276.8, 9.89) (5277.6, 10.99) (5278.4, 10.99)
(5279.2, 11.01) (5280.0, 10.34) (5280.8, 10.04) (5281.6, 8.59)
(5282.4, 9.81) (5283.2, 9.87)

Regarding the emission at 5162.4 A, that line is Lyman alpha 1216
